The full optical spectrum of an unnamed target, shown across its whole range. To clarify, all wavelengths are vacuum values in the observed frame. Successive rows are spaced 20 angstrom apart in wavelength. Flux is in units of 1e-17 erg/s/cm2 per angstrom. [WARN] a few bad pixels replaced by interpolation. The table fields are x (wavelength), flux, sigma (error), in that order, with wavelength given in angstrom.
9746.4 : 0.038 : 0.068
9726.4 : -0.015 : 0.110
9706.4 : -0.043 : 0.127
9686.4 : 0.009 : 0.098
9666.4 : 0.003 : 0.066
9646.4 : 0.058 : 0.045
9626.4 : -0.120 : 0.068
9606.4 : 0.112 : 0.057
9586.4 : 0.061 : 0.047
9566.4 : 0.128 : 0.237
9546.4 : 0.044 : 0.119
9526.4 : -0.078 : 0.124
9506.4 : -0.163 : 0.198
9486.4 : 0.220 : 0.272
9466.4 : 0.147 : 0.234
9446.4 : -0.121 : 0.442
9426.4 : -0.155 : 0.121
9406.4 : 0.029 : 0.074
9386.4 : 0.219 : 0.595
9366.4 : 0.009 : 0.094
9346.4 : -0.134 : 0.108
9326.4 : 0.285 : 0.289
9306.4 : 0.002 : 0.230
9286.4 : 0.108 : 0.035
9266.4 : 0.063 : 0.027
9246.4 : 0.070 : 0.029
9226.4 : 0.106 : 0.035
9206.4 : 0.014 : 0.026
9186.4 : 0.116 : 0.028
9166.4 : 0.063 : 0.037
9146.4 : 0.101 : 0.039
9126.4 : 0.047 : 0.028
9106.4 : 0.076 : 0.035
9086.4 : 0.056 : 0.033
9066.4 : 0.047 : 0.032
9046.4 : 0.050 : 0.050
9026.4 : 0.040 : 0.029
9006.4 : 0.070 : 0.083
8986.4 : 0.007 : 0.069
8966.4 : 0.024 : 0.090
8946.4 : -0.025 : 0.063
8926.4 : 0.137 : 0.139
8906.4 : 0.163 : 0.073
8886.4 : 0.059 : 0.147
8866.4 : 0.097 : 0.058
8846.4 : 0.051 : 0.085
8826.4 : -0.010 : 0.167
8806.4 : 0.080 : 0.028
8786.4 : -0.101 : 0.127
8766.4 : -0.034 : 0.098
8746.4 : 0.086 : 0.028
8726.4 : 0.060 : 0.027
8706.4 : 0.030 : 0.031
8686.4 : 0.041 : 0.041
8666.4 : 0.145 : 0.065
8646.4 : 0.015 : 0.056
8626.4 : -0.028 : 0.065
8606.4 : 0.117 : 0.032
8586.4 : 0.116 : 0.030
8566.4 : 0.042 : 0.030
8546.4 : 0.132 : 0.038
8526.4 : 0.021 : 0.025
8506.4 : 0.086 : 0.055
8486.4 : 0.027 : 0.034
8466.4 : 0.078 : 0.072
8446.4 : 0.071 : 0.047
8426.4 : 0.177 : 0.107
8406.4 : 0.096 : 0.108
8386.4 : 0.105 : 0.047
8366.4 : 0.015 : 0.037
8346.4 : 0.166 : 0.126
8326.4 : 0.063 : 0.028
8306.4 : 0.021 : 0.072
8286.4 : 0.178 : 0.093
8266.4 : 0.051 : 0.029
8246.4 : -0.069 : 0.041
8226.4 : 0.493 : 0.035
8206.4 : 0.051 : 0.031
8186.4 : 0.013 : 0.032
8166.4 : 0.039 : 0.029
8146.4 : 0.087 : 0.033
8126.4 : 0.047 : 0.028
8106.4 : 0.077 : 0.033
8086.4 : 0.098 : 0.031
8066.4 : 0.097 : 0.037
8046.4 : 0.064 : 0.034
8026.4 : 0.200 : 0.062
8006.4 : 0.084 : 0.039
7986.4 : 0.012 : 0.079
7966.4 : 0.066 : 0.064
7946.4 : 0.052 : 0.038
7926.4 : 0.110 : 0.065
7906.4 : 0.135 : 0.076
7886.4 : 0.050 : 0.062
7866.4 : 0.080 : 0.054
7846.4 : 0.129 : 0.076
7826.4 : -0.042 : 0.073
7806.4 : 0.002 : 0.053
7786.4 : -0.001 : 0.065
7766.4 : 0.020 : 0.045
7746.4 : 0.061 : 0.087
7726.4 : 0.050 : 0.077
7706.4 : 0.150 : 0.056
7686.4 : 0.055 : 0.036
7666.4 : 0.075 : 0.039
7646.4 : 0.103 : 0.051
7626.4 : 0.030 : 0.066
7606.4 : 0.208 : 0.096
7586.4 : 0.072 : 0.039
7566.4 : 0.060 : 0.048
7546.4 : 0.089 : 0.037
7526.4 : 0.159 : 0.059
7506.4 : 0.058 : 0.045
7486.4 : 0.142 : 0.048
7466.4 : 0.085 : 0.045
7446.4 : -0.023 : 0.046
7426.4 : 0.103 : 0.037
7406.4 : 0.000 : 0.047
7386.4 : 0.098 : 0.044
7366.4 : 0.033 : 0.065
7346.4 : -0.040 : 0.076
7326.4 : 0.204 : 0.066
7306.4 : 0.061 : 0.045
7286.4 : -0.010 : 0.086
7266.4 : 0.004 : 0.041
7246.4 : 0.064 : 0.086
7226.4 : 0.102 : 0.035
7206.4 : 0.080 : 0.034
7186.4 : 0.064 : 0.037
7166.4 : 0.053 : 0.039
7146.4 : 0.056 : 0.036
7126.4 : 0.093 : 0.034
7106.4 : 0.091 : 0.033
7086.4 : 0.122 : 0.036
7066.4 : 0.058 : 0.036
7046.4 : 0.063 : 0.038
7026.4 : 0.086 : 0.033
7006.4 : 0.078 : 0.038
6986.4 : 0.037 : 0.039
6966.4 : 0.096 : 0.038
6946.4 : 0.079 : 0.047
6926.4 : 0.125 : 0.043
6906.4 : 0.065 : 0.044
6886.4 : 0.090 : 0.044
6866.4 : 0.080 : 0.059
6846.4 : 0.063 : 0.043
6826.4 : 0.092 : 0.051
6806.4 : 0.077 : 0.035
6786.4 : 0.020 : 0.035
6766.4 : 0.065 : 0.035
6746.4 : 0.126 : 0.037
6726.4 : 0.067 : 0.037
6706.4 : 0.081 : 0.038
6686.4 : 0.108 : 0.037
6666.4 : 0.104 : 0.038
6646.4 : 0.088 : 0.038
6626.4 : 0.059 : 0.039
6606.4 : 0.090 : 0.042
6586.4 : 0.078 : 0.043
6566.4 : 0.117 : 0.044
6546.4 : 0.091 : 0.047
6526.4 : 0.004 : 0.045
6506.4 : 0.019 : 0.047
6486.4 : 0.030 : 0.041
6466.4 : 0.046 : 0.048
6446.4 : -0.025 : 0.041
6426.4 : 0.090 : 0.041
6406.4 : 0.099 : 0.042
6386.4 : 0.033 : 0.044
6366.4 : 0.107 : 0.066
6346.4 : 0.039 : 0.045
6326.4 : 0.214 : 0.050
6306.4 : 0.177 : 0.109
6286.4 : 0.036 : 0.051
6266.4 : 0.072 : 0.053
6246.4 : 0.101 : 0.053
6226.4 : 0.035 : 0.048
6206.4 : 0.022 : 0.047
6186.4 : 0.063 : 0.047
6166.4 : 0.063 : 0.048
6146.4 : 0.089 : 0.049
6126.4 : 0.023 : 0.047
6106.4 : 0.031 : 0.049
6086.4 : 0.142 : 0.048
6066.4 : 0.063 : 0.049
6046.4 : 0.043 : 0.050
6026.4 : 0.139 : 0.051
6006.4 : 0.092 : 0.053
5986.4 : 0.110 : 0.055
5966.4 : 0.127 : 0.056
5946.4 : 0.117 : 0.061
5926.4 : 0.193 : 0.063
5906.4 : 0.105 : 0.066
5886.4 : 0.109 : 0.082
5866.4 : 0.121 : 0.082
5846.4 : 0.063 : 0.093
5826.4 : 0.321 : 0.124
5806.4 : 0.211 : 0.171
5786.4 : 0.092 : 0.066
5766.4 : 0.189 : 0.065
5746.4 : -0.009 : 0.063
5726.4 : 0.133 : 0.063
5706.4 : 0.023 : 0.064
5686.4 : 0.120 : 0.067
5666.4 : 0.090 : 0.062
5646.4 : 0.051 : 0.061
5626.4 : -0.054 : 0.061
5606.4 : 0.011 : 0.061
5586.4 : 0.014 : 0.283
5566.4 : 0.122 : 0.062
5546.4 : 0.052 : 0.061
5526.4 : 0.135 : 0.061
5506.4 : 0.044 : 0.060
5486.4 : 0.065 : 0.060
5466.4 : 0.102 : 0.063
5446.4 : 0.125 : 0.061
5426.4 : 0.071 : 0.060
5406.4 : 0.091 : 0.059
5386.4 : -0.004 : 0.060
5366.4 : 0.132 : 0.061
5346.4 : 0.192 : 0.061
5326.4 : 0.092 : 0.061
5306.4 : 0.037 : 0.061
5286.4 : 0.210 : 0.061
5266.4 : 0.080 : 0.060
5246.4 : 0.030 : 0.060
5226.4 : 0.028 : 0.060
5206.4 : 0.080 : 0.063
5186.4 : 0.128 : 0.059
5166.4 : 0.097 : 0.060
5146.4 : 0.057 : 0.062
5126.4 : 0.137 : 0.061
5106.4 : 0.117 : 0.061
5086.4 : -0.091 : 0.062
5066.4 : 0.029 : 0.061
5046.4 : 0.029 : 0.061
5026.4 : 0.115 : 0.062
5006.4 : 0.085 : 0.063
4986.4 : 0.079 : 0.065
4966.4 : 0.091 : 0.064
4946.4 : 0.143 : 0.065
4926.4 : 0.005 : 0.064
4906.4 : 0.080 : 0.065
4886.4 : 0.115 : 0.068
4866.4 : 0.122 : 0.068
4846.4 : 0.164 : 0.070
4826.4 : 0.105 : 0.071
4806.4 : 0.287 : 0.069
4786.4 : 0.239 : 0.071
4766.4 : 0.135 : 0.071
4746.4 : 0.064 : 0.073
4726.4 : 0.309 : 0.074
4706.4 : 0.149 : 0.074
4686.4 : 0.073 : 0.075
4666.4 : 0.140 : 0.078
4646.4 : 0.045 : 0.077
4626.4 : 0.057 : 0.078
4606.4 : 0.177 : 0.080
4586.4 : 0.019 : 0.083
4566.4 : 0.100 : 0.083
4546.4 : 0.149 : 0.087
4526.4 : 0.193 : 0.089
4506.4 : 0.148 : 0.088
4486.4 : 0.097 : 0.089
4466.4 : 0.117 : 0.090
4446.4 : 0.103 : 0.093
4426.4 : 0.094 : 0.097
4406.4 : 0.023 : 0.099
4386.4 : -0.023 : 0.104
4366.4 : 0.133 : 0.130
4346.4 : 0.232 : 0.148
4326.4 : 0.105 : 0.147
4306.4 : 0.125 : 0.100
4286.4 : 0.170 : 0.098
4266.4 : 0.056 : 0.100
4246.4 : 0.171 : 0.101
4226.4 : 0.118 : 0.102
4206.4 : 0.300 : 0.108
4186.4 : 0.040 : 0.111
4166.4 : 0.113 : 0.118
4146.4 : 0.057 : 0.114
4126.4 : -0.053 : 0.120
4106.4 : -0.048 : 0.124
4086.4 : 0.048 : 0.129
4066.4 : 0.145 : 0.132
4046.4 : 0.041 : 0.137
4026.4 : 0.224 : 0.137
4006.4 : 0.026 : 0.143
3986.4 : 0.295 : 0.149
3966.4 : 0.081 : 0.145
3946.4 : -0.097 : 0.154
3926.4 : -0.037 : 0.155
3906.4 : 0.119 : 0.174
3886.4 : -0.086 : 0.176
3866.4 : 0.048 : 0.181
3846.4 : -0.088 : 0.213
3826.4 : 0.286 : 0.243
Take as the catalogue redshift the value 1.21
